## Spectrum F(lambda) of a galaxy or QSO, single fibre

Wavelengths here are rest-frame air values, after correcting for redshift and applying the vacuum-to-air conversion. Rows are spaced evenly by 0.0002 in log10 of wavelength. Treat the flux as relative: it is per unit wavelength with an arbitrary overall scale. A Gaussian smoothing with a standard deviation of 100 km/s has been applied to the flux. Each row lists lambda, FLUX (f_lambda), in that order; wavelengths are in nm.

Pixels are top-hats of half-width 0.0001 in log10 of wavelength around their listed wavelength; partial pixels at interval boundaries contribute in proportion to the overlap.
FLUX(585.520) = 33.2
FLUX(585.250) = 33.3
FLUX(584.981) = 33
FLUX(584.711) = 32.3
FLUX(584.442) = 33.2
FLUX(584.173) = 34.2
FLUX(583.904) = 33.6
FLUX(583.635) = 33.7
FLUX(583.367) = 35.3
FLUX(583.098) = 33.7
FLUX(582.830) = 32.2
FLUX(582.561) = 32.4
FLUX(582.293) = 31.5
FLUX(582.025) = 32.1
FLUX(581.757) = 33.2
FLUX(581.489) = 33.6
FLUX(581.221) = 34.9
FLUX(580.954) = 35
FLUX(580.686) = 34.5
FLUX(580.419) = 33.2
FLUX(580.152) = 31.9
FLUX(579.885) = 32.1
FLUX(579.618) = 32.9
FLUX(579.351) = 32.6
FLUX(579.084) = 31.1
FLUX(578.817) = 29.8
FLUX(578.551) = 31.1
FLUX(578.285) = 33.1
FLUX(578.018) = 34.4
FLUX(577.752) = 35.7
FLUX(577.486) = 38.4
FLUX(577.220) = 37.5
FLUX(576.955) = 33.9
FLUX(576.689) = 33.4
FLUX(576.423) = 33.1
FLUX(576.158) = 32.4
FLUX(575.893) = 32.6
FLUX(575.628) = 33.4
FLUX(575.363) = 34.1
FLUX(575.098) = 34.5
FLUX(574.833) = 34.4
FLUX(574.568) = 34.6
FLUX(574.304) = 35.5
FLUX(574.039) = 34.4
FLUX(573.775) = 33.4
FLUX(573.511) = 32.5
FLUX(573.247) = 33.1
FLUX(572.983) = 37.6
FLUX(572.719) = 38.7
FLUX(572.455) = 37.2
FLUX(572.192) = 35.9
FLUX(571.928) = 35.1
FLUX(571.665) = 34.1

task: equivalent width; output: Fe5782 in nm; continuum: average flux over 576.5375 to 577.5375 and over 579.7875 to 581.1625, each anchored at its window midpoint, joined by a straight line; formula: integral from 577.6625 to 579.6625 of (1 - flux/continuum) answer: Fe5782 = 0.12 nm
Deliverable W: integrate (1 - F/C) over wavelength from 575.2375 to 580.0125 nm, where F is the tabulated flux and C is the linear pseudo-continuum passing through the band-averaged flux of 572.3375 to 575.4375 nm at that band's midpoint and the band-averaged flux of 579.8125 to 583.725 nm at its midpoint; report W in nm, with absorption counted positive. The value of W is 0.11 nm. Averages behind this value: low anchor 35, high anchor 33.3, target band 33.4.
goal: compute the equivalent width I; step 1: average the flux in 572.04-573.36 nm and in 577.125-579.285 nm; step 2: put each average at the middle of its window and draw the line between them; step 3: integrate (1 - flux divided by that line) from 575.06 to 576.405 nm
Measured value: 0.07 nm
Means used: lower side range 36.5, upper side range 33.8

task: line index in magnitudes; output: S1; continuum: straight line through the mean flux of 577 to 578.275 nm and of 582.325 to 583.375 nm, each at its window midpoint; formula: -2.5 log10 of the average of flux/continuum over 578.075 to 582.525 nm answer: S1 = 0.06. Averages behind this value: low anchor 36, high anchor 33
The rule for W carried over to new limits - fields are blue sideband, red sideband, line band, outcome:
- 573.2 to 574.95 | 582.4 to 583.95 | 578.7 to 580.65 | 0.091 nm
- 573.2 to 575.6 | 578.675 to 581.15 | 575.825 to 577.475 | -0.036 nm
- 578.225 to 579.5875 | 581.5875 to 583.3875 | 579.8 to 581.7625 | -0.086 nm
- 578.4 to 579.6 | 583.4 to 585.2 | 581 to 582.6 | -0.032 nm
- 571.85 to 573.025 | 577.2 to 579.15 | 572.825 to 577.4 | 0.158 nm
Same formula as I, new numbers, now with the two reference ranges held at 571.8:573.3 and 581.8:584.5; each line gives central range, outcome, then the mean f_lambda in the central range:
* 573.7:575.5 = 0.07 nm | 34.4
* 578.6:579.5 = 0.08 nm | 31.2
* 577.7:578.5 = 0.02 nm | 33.9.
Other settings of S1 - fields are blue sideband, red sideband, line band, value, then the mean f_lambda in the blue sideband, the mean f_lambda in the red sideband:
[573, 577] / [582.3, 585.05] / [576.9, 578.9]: -0.02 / 33.8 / 33.3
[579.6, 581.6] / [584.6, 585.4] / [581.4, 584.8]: 0.00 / 33.6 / 32.9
